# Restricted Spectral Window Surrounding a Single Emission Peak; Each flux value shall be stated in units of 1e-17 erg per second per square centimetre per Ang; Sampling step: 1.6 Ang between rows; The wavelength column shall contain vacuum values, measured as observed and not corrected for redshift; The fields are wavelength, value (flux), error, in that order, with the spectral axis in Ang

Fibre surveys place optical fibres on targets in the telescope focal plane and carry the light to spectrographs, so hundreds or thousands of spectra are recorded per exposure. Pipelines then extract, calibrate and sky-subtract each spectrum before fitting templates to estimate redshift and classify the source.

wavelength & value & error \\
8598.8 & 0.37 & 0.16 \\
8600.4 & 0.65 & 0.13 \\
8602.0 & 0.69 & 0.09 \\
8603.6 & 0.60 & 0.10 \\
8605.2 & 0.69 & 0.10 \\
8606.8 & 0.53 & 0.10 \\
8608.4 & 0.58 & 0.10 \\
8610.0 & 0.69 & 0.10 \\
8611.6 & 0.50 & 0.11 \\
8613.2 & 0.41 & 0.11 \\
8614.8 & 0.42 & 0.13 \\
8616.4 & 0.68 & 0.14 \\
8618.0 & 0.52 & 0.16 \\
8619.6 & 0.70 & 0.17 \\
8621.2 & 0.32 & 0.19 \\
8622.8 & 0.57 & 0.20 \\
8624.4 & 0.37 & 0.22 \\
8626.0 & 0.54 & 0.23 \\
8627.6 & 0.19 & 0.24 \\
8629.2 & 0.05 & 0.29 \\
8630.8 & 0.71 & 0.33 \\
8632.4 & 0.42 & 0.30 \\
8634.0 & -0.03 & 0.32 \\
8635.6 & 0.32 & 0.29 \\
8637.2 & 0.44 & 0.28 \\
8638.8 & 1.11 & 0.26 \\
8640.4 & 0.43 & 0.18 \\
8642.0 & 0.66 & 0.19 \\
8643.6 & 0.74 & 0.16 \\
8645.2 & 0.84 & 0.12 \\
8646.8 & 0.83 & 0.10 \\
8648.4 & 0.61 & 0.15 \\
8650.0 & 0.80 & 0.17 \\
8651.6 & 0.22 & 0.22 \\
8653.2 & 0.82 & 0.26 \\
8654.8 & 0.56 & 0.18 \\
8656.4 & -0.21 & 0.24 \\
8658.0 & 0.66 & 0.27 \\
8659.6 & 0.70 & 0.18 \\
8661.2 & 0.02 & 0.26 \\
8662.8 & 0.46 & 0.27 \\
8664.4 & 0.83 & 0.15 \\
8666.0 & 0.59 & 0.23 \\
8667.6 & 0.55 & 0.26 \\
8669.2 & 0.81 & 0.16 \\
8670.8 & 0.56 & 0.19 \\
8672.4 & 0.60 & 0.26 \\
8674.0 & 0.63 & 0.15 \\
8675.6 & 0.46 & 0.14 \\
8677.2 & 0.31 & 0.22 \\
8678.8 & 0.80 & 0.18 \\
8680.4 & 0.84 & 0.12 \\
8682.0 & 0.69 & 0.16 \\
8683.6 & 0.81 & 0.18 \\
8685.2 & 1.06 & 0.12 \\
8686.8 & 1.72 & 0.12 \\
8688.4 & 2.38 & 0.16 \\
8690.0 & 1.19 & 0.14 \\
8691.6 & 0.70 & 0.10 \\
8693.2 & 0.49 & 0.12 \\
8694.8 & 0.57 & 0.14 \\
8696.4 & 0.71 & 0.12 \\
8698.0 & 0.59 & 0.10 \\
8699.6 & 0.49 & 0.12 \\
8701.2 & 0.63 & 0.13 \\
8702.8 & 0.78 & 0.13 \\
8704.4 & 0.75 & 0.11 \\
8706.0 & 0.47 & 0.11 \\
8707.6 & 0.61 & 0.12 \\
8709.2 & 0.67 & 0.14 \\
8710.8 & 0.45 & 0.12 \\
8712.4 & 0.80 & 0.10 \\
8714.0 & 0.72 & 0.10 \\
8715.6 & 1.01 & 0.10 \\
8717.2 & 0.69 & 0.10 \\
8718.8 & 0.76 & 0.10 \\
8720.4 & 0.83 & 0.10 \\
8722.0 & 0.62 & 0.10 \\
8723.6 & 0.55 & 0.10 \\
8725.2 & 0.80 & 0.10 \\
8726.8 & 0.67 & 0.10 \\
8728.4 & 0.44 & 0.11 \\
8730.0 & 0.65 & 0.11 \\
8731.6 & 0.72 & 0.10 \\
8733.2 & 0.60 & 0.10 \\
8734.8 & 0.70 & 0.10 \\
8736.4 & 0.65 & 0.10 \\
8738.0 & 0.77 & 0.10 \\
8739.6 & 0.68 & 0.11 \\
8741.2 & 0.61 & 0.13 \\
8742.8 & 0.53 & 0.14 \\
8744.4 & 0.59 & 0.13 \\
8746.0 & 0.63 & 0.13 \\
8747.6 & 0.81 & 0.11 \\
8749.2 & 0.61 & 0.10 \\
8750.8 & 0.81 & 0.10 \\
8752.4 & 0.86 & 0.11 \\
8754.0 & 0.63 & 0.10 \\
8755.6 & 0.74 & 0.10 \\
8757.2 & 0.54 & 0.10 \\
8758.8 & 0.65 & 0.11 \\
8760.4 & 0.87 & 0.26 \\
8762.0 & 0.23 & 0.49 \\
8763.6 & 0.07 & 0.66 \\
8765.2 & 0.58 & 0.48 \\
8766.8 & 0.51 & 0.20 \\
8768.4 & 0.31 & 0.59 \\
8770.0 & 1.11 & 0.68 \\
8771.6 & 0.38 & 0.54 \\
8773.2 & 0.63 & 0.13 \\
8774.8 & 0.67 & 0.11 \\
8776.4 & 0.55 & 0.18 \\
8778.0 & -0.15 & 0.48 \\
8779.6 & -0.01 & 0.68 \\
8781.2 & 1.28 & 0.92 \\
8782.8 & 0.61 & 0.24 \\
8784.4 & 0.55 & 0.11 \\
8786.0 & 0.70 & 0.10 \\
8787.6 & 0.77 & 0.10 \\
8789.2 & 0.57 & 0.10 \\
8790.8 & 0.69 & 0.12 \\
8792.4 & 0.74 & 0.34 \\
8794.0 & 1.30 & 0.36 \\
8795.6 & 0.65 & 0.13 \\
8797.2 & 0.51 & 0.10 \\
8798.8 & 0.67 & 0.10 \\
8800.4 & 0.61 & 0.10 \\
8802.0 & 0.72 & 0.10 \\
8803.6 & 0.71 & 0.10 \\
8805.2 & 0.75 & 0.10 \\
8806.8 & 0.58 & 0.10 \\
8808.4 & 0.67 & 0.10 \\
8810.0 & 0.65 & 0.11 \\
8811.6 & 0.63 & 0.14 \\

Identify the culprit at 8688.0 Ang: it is H-alpha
